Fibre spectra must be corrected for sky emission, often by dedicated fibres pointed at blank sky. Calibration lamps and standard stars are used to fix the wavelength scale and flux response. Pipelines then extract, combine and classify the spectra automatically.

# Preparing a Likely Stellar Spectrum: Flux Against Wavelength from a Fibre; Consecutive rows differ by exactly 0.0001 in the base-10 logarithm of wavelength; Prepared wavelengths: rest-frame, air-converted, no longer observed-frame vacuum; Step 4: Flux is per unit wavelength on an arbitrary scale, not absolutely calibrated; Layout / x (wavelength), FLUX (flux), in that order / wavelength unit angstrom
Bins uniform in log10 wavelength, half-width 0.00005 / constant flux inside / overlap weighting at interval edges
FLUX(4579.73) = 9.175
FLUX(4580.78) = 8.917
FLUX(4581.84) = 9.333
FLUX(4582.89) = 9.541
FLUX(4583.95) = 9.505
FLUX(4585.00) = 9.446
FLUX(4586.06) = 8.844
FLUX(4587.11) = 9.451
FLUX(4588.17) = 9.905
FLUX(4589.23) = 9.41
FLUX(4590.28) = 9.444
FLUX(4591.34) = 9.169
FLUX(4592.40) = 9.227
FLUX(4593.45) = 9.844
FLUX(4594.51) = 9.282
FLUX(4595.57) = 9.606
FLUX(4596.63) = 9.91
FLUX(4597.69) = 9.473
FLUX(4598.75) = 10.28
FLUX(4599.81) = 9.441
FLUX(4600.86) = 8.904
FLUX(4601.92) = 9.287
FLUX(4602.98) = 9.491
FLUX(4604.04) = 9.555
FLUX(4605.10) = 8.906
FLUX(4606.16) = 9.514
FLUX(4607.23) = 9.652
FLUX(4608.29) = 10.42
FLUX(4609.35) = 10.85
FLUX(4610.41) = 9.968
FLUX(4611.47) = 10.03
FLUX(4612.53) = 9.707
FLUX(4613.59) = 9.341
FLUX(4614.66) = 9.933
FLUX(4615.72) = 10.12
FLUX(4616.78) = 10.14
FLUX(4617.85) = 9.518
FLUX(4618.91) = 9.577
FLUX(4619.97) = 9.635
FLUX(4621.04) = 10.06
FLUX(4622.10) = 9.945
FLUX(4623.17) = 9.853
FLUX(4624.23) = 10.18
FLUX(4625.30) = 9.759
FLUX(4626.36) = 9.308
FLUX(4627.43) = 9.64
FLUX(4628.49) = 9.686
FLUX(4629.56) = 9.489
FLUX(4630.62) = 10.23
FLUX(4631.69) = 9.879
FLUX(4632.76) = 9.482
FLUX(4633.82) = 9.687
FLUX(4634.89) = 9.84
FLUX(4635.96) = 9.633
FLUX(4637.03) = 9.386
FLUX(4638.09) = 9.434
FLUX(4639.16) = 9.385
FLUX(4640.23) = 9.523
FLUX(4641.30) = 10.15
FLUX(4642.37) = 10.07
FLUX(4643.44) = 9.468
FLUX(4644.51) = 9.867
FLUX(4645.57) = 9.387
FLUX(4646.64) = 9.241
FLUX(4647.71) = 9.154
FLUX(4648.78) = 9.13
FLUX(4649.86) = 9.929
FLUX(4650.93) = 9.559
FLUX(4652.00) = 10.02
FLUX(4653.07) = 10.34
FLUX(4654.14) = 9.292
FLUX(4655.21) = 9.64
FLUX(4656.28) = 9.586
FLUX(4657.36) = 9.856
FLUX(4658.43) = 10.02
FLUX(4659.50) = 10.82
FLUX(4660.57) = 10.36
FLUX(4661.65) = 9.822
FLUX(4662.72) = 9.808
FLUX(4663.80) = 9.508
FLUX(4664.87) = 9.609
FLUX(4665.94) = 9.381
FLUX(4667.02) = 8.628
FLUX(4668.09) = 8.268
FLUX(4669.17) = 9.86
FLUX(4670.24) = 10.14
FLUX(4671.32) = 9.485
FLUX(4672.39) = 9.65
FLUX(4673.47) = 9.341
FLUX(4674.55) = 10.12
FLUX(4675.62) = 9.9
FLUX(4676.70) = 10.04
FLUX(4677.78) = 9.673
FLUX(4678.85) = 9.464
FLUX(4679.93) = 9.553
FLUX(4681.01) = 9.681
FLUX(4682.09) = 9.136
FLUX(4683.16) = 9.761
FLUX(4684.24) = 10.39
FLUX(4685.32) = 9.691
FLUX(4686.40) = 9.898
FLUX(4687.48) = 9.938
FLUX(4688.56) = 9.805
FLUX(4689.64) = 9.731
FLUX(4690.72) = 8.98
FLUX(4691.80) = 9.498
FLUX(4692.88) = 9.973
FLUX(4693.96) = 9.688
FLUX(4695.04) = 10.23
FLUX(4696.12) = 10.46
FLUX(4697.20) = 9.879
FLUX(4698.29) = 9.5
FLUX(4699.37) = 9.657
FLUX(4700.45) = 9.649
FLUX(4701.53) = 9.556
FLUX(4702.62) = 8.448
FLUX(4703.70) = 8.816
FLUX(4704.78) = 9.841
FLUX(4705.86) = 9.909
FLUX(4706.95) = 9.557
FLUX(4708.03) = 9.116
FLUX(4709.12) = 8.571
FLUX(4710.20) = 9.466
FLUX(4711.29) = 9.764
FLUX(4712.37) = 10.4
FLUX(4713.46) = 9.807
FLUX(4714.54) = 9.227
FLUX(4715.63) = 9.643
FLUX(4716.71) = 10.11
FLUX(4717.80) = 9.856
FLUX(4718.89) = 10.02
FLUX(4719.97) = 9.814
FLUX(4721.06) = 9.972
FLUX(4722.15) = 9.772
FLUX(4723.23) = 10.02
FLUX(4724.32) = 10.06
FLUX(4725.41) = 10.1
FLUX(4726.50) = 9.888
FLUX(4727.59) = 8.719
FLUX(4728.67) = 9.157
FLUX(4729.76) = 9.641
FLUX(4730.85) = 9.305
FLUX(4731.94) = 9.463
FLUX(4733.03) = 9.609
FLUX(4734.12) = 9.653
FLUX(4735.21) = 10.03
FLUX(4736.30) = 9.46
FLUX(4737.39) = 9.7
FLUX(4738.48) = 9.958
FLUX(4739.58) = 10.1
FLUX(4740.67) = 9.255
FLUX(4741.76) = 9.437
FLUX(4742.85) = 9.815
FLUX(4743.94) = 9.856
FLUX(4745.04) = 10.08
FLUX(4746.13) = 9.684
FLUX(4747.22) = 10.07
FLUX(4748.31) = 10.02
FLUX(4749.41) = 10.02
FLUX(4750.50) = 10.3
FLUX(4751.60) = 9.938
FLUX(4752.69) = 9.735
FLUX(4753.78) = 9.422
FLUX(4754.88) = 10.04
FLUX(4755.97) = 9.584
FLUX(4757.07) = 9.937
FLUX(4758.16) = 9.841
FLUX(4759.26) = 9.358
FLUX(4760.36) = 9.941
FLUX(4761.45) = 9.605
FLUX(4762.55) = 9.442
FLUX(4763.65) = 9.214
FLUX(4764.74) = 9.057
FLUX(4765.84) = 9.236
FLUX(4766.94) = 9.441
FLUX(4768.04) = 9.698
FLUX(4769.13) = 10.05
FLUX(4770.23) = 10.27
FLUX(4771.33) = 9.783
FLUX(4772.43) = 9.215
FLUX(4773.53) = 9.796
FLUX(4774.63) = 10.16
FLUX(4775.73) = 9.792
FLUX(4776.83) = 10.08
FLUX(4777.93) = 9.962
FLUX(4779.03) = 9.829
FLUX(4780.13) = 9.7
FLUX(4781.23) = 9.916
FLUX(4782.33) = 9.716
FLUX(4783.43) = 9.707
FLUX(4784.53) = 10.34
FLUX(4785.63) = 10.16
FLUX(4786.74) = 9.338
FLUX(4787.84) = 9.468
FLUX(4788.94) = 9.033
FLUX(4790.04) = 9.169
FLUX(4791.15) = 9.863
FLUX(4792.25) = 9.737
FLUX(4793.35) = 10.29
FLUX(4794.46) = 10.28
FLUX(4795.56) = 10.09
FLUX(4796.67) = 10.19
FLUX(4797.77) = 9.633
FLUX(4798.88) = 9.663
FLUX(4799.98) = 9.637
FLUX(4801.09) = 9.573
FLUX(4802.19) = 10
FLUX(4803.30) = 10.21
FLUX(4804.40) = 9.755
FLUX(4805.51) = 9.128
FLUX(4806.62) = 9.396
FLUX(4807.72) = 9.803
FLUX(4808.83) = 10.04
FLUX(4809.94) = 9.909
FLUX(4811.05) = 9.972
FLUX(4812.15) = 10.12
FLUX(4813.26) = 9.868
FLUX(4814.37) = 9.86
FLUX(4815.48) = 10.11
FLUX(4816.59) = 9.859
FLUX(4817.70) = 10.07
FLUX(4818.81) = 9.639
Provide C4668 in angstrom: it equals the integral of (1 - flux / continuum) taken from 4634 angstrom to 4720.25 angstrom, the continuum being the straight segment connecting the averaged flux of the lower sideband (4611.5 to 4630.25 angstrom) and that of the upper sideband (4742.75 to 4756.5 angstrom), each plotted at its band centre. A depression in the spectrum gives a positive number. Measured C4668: 1.5 angstrom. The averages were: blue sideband 9.77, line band 9.66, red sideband 9.89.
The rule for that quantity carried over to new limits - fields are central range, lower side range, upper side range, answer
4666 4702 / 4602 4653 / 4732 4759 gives 0.3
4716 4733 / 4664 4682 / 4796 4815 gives -0.1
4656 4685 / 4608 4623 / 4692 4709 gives 0.0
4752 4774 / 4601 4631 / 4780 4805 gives 0.4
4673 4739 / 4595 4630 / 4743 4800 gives 0.6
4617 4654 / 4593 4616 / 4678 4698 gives 0.1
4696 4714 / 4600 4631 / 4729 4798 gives 0.4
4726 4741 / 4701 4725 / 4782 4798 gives 0.2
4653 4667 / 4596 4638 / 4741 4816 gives -0.1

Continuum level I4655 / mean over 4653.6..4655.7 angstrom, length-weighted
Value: 9.48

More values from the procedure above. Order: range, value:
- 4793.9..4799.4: 9.96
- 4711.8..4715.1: 9.81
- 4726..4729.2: 9.27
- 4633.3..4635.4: 9.75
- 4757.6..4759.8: 9.61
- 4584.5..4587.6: 9.25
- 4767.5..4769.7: 9.91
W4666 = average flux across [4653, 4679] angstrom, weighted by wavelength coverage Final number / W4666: 9.7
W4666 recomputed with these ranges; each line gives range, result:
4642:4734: 9.66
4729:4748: 9.71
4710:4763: 9.76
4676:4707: 9.67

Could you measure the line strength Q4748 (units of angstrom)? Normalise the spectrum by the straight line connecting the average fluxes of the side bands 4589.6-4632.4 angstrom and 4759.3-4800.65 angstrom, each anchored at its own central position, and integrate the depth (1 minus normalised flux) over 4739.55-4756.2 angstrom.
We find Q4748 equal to -0.2 angstrom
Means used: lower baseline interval 9.7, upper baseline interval 9.74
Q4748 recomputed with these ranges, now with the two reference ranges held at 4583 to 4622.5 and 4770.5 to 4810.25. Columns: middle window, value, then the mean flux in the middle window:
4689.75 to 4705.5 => 0.2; 9.59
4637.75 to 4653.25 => 0.1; 9.63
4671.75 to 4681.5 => 0.0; 9.71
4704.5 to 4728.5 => 0.1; 9.7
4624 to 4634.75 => -0.1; 9.73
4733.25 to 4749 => -0.1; 9.79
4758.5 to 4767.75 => 0.3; 9.42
